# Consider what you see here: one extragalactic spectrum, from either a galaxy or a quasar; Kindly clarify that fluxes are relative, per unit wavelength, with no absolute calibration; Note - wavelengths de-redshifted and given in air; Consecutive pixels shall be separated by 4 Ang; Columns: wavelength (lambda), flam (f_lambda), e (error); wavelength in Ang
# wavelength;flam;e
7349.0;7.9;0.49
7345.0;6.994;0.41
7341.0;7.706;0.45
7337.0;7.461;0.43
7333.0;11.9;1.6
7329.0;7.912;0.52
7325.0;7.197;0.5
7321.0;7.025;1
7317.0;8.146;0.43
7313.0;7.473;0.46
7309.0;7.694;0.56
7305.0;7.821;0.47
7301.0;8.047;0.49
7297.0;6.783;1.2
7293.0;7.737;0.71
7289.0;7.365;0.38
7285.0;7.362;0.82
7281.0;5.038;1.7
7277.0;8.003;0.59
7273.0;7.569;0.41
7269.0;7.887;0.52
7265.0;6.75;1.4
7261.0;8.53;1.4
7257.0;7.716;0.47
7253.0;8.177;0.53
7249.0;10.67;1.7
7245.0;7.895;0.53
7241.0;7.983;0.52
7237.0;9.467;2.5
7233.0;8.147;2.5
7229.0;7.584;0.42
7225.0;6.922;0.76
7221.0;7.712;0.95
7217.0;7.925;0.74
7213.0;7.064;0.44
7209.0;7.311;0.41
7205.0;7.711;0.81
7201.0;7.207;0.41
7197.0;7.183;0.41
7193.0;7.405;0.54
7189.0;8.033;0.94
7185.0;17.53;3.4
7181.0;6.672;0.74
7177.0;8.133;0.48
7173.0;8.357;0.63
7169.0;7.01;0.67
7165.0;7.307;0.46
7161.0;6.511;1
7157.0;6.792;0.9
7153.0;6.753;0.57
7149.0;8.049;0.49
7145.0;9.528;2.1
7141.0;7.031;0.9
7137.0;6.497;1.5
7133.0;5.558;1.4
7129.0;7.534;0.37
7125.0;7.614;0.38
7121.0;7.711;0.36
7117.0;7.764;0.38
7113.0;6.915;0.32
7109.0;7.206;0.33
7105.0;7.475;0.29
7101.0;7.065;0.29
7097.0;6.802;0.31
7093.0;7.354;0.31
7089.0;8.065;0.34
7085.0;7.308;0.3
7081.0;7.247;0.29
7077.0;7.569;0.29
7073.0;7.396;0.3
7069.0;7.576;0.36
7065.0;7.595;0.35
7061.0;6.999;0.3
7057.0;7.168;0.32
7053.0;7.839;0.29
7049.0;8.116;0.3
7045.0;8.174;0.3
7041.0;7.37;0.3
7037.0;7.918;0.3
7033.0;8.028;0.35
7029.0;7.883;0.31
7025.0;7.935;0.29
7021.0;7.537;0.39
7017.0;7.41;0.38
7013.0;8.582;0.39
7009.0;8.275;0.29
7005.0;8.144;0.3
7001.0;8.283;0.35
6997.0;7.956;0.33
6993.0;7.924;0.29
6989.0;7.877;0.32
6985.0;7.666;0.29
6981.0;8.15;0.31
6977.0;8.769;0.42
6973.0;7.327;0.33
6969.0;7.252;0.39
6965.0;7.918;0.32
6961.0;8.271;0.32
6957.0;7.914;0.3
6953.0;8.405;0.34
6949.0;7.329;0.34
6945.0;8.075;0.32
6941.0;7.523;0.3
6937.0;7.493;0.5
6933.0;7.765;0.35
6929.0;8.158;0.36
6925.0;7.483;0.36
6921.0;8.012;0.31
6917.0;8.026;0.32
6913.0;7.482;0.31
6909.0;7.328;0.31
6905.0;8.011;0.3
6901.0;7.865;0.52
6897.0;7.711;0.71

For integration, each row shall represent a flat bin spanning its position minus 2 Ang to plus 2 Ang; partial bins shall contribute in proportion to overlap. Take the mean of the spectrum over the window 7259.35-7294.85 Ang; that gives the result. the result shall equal 7.35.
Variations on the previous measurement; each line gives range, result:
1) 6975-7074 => 7.87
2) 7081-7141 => 7.2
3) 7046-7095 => 7.53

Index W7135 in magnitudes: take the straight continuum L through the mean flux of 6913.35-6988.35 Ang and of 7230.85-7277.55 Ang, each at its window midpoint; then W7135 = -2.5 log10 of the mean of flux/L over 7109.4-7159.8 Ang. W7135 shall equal 0.11 mag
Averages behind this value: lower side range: 7.85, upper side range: 8.24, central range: 7.3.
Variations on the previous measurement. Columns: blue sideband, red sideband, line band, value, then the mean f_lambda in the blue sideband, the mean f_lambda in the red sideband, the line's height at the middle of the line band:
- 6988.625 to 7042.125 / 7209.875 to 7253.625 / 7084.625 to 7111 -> 0.10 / 7.95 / 8.12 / 8.01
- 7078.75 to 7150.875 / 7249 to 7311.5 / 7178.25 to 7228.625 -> -0.10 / 7.37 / 7.6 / 7.49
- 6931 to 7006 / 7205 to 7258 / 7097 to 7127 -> 0.09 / 7.89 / 8.04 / 7.97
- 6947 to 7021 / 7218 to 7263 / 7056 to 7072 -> 0.10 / 7.96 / 8.25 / 8.05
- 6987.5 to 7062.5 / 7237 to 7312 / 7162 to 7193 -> -0.13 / 7.87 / 7.77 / 7.81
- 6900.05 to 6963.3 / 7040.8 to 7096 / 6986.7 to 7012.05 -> -0.06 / 7.82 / 7.55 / 7.69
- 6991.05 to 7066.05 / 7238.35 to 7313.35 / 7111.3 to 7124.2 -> 0.05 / 7.85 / 7.73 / 7.81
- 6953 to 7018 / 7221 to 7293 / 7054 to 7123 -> 0.08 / 8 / 7.82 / 7.93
